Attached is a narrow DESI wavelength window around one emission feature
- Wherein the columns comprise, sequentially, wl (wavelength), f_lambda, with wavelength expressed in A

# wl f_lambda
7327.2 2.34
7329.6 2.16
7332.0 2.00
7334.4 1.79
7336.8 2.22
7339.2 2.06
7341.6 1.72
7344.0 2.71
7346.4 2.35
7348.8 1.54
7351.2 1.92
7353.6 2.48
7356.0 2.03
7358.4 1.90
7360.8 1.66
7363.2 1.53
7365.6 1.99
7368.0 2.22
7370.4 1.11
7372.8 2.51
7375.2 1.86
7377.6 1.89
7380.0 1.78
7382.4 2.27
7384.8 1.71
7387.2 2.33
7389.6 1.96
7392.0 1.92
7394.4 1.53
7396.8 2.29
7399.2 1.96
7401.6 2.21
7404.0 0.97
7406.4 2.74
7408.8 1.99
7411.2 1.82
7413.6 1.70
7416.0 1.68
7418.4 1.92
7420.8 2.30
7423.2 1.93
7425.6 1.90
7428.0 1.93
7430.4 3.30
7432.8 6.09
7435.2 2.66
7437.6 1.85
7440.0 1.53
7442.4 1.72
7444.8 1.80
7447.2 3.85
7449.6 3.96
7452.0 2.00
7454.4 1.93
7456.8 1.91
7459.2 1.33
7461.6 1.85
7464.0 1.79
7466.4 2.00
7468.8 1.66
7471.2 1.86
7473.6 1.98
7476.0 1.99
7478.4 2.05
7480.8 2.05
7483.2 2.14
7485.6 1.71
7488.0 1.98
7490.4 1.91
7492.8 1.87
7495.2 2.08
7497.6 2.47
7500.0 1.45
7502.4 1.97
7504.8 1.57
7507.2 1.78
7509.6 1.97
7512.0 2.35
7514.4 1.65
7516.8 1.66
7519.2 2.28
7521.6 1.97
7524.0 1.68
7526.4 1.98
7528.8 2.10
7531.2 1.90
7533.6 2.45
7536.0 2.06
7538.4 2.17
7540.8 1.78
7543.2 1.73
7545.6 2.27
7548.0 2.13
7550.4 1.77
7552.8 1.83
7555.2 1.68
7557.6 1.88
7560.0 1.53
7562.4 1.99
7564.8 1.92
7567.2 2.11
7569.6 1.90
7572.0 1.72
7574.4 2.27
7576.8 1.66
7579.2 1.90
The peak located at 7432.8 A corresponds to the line [S II] 6716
